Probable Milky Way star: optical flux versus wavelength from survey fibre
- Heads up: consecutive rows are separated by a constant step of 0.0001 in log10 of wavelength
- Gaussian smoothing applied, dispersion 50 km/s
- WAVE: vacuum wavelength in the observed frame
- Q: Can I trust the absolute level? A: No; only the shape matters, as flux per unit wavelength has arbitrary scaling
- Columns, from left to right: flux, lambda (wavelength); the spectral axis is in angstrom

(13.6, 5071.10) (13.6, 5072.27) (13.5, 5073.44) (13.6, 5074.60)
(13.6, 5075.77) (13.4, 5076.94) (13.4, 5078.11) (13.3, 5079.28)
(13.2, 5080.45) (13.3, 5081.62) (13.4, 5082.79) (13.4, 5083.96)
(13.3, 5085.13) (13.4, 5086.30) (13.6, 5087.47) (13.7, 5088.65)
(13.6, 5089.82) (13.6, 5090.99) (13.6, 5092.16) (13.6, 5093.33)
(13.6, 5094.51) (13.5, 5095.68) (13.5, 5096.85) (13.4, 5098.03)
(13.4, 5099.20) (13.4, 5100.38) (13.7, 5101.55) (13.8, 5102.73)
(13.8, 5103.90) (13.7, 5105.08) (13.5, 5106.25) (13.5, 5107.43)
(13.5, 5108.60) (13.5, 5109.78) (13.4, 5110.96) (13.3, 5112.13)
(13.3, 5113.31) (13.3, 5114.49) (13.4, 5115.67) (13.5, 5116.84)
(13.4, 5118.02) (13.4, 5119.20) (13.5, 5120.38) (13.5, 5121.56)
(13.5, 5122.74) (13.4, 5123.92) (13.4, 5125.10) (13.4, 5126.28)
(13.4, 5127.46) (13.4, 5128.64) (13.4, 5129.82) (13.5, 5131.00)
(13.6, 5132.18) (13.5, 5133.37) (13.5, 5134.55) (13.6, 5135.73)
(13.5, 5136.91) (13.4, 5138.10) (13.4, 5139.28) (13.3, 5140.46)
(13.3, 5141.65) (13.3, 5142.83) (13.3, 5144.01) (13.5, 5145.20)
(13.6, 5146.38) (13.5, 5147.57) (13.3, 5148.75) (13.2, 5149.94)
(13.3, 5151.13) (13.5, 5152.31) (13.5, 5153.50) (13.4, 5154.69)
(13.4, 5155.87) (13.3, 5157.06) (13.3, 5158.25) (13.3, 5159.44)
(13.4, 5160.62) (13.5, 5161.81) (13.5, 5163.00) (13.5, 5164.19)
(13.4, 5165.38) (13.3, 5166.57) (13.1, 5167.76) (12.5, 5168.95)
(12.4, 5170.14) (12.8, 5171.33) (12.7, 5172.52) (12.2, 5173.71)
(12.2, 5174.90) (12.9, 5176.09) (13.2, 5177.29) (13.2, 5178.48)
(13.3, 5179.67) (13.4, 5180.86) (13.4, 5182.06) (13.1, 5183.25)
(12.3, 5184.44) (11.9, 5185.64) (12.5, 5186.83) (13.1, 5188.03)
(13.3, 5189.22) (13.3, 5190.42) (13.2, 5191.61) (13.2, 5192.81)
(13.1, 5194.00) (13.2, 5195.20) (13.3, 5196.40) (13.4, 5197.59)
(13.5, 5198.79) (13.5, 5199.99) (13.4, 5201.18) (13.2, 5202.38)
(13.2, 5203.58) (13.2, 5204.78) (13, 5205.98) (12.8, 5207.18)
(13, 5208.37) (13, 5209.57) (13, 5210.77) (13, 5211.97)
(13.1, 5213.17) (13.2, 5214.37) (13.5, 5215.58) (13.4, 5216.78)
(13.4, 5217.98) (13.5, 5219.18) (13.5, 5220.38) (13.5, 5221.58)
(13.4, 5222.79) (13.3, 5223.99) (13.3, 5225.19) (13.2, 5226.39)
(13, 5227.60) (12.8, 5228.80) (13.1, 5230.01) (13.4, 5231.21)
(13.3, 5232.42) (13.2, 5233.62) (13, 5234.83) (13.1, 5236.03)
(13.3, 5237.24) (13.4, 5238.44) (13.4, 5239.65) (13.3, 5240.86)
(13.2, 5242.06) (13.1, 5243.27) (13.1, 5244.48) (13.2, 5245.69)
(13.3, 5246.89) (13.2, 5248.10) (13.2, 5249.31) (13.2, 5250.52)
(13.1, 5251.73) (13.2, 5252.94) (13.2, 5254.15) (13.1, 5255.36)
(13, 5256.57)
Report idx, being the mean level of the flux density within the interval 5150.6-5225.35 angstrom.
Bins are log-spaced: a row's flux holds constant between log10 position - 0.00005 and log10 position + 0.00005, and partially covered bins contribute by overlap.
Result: 13.2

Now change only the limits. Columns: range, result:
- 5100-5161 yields 13.4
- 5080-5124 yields 13.5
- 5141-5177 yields 13.2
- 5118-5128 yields 13.4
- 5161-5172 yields 13.1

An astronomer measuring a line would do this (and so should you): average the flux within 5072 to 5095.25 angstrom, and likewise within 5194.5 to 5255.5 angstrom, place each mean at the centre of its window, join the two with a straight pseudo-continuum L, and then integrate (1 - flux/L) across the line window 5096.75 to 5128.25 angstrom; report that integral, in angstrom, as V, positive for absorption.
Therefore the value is -0.1 angstrom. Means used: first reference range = 13.5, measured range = 13.5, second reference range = 13.2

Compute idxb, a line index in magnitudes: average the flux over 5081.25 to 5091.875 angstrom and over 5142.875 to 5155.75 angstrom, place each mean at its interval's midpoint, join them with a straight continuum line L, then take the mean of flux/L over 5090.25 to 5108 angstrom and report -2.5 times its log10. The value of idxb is -0.01 mag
